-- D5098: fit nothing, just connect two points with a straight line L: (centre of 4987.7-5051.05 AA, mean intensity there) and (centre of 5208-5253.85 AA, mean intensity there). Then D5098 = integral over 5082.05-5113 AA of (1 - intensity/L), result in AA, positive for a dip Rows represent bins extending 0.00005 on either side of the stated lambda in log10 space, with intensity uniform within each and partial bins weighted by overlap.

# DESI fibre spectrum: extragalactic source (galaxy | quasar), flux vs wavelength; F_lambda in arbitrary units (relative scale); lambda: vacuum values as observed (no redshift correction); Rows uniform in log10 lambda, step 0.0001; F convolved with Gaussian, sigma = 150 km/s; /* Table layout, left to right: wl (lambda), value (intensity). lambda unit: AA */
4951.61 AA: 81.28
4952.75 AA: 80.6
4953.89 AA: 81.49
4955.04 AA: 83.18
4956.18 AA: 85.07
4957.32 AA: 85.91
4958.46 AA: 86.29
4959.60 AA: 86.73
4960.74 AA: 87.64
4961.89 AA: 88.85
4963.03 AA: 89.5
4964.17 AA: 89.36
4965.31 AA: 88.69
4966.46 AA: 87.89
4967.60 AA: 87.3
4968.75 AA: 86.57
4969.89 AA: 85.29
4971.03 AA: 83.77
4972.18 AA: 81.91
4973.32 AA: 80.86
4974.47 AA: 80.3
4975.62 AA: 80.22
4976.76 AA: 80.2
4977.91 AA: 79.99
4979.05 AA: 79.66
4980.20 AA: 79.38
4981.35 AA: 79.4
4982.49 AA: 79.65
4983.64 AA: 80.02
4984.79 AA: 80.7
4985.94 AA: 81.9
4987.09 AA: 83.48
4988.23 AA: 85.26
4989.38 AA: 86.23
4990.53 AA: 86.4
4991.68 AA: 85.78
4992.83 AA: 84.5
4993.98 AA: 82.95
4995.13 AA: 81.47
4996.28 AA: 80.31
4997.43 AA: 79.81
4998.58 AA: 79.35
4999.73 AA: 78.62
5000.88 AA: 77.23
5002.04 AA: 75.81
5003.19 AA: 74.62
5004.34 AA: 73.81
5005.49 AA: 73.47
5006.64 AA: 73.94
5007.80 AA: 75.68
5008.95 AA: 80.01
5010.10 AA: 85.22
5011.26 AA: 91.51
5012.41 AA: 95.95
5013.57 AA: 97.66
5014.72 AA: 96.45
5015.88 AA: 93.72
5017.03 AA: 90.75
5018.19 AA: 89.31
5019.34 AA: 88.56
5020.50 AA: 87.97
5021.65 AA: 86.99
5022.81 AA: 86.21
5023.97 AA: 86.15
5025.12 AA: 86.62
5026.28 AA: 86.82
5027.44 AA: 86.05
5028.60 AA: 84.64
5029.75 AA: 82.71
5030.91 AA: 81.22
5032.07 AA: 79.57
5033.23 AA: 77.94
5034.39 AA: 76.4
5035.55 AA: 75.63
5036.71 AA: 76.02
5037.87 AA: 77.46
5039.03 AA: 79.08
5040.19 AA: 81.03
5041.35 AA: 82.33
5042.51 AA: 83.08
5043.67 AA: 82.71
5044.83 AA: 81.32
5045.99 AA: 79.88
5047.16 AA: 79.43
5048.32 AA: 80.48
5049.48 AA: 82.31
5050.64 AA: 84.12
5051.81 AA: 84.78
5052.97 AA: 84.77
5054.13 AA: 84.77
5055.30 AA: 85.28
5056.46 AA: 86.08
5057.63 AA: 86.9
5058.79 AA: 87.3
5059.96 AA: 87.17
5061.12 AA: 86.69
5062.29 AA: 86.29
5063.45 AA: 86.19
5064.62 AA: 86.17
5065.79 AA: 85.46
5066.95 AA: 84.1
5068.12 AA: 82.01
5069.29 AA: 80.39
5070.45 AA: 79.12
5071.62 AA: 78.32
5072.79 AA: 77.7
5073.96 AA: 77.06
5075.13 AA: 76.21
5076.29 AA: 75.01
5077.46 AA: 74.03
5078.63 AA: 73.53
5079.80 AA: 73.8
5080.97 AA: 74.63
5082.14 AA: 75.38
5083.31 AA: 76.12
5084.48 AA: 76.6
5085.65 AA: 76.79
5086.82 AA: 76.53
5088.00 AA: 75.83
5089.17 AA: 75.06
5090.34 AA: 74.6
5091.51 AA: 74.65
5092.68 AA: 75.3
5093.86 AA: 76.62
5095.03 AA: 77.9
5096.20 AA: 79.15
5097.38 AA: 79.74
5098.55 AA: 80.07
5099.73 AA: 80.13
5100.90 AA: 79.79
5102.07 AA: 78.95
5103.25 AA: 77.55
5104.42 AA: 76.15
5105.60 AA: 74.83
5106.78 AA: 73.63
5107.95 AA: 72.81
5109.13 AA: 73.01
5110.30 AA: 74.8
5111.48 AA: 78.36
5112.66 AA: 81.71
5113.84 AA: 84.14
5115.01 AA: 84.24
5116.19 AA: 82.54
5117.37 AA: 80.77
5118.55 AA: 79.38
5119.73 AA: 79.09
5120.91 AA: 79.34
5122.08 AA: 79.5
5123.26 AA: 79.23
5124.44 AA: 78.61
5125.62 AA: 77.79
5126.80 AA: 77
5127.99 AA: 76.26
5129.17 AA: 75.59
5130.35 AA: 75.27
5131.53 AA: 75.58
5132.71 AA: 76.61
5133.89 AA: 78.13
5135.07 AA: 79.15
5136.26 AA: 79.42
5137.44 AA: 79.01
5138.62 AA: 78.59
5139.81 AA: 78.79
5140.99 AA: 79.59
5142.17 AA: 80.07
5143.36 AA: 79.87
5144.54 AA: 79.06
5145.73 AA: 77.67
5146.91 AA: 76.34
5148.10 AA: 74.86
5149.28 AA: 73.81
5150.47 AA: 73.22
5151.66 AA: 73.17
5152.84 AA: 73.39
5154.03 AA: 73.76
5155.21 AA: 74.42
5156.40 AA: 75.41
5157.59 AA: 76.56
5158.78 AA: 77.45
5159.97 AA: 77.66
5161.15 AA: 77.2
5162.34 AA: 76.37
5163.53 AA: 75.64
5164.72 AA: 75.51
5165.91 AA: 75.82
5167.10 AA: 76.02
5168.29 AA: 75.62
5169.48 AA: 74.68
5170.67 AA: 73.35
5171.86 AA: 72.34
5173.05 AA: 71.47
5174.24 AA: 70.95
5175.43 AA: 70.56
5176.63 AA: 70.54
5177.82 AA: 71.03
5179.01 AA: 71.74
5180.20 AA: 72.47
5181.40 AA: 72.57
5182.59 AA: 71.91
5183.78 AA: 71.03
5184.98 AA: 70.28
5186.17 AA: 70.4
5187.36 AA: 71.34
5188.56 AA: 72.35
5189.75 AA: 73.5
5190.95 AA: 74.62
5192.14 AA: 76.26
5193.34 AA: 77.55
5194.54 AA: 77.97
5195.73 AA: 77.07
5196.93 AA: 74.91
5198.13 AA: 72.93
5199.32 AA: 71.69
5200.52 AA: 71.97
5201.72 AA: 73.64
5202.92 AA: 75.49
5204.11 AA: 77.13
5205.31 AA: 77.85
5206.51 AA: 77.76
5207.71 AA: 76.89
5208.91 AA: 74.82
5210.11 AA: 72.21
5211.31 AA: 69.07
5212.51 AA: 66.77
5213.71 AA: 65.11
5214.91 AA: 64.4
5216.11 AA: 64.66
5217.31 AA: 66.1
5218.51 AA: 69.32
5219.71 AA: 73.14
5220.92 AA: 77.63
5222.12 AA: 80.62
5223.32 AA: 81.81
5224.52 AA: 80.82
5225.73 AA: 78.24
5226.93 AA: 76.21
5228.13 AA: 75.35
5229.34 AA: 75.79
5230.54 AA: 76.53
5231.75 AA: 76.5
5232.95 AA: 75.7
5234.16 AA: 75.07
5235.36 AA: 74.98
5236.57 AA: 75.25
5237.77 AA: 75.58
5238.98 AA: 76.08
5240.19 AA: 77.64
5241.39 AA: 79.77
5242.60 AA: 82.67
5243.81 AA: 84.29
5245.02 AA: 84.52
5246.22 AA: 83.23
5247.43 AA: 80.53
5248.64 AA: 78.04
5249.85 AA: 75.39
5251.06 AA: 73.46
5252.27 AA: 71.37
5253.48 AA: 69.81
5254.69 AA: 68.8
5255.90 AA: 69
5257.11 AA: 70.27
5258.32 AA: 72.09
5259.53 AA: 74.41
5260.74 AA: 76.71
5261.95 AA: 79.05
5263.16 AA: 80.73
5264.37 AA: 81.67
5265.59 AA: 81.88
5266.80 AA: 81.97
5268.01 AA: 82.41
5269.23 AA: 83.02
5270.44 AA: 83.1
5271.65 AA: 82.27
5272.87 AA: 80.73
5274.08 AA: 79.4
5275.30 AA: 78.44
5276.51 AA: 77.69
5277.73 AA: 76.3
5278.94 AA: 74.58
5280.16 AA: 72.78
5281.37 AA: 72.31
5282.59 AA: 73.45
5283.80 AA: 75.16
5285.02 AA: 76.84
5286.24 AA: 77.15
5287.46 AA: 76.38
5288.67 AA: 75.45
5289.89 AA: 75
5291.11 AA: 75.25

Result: 1.3 AA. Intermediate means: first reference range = 82.9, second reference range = 75.3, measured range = 76.7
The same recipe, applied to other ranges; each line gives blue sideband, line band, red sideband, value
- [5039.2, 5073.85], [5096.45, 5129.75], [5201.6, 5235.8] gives 0.7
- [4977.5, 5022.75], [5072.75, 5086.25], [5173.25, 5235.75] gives 0.7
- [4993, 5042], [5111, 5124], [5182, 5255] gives -0.3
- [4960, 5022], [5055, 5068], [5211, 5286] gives -0.7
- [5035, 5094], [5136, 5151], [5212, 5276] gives 0.1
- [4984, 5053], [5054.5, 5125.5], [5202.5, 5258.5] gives 1.0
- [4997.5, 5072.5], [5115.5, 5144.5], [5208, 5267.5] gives 0.4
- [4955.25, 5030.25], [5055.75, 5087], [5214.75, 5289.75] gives 0.6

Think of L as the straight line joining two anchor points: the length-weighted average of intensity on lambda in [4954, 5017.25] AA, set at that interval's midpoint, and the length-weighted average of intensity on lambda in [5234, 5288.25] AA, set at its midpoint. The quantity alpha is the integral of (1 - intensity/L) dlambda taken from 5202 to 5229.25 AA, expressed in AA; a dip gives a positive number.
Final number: 1.6 AA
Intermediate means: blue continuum 83.5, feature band 73.7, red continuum 77.3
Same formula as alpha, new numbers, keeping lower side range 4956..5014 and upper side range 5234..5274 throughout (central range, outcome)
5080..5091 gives 0.7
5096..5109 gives 0.5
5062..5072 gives -0.2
